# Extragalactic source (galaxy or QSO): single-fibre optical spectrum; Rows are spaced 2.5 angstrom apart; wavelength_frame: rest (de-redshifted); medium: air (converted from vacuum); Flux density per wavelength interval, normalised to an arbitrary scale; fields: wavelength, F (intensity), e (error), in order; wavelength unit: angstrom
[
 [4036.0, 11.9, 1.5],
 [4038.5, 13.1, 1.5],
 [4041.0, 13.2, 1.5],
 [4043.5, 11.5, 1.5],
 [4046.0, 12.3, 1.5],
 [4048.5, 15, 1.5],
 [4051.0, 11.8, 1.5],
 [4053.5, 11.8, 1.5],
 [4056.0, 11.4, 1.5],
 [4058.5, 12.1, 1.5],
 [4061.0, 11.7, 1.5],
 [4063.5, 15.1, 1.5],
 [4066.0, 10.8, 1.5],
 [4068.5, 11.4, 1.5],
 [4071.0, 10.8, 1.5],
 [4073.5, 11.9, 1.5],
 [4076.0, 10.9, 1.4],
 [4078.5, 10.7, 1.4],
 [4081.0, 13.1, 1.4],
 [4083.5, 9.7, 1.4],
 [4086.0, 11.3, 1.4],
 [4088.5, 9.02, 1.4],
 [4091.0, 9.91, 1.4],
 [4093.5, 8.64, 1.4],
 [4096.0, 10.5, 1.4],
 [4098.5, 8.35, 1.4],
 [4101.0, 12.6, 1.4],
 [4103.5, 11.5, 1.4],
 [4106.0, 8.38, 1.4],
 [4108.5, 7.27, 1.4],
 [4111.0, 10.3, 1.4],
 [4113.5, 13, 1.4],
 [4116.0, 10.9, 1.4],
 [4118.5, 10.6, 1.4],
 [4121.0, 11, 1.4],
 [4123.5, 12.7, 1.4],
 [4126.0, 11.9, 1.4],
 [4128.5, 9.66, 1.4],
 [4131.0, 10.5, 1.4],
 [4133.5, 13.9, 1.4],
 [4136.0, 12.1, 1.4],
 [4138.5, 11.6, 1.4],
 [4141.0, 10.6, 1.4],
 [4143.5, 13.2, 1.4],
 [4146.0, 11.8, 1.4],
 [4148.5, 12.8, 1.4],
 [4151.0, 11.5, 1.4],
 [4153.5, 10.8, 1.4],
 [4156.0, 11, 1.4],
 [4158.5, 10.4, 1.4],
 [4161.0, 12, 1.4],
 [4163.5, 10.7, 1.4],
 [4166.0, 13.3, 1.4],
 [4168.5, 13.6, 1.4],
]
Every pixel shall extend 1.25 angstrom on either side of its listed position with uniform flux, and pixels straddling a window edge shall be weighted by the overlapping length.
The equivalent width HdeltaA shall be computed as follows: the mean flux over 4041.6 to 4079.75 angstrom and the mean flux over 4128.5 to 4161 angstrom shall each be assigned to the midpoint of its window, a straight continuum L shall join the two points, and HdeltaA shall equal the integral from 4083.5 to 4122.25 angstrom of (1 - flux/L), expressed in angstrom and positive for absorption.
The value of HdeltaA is 5.22 angstrom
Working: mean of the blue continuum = 12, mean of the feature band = 10.2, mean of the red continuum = 11.6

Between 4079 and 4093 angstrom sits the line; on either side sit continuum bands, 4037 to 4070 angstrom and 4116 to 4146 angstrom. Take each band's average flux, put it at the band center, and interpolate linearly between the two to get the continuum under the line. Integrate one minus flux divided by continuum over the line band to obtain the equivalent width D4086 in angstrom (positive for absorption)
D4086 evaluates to 1.8 angstrom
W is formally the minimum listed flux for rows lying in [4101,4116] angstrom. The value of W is 7.27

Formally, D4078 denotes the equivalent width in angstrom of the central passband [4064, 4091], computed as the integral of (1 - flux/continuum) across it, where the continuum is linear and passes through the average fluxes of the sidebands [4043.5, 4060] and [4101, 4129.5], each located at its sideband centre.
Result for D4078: 1.53 angstrom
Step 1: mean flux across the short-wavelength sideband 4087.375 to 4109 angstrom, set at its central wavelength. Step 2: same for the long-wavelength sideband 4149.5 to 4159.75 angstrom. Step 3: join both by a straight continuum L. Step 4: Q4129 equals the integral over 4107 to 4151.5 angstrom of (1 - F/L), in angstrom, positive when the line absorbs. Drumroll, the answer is -4.3 angstrom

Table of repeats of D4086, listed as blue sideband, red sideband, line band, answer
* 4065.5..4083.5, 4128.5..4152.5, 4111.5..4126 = 0.1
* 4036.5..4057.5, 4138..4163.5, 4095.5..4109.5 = 2.6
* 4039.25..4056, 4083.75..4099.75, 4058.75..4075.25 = -1.0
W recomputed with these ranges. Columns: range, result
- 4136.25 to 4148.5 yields 10.6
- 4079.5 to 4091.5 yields 9.02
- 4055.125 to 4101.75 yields 8.35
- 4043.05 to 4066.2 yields 10.8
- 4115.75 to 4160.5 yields 9.66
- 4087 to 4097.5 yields 8.64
